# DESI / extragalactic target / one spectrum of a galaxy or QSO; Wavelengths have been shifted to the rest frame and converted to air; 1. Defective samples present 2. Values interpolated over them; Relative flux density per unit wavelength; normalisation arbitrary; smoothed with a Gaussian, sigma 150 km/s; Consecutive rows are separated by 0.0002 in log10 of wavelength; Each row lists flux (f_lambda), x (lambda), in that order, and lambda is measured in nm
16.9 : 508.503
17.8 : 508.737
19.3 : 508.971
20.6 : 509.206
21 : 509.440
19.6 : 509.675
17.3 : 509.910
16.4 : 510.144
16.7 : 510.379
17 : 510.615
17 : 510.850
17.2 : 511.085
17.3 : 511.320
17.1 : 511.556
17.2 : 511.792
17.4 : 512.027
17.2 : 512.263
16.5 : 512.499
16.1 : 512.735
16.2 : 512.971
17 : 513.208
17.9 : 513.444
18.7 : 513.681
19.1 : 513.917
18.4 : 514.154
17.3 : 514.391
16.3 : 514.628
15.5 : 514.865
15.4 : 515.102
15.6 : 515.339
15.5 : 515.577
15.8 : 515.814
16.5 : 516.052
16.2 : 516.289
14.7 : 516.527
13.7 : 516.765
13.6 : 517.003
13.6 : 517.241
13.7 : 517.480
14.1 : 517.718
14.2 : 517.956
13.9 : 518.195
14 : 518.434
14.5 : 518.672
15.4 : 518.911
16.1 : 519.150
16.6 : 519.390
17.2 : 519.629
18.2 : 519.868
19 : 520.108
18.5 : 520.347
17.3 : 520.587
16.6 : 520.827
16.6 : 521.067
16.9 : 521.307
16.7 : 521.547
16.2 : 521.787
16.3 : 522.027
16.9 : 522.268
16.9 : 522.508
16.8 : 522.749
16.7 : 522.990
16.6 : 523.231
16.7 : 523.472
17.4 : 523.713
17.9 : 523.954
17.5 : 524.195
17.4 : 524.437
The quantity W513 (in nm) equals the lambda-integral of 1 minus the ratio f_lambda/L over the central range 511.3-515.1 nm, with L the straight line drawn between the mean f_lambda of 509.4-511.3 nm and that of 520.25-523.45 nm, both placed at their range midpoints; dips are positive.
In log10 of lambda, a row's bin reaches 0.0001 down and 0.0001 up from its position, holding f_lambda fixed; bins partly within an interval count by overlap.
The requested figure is 0.06 nm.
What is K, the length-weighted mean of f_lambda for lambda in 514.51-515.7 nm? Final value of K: 15.7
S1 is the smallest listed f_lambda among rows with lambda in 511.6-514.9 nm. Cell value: 15.5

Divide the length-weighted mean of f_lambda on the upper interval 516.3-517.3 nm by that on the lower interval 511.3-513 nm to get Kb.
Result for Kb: 0.84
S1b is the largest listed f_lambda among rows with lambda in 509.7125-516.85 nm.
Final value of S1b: 19.1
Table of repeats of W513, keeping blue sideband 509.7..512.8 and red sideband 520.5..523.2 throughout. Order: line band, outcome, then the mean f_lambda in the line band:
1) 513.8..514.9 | -0.03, 17.4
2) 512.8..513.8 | -0.02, 17.4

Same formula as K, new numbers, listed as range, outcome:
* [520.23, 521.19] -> 17.2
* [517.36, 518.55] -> 14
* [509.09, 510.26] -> 19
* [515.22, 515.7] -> 15.6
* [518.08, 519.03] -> 14.5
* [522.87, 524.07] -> 17.1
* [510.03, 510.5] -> 16.5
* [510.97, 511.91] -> 17.2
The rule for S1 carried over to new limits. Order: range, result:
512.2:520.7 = 13.6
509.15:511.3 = 16.4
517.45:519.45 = 13.7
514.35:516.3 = 15.4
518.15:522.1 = 13.9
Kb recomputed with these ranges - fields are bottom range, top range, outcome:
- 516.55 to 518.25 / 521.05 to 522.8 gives 1.20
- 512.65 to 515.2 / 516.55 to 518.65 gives 0.81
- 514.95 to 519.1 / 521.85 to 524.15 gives 1.15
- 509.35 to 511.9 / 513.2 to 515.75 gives 0.96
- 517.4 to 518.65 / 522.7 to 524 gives 1.21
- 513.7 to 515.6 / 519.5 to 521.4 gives 1.04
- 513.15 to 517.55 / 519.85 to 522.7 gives 1.07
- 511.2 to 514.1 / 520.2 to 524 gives 0.98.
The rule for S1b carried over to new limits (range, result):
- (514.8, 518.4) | 16.5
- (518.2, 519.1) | 15.4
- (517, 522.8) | 19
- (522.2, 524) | 17.9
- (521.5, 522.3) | 16.9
